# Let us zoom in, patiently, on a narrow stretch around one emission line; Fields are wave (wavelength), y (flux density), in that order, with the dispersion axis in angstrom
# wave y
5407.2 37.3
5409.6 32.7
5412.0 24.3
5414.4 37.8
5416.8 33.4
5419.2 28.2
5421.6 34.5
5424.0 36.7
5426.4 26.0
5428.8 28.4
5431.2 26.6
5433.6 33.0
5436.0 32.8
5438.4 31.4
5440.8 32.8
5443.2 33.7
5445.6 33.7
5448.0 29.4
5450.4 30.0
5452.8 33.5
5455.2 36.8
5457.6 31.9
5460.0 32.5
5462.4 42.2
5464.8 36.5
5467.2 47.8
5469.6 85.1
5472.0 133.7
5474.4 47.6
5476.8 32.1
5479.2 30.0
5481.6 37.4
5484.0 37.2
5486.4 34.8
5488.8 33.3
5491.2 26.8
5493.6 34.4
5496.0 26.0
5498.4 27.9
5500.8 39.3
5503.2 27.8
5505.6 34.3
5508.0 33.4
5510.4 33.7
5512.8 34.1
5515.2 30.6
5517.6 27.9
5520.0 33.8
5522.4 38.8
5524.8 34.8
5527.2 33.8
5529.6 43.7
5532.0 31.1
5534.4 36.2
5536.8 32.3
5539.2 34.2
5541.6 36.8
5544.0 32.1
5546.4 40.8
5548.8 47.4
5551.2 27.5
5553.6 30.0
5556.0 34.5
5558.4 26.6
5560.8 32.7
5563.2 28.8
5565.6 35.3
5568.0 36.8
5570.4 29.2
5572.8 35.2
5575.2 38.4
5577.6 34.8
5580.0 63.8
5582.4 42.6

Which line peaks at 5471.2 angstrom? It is H-beta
